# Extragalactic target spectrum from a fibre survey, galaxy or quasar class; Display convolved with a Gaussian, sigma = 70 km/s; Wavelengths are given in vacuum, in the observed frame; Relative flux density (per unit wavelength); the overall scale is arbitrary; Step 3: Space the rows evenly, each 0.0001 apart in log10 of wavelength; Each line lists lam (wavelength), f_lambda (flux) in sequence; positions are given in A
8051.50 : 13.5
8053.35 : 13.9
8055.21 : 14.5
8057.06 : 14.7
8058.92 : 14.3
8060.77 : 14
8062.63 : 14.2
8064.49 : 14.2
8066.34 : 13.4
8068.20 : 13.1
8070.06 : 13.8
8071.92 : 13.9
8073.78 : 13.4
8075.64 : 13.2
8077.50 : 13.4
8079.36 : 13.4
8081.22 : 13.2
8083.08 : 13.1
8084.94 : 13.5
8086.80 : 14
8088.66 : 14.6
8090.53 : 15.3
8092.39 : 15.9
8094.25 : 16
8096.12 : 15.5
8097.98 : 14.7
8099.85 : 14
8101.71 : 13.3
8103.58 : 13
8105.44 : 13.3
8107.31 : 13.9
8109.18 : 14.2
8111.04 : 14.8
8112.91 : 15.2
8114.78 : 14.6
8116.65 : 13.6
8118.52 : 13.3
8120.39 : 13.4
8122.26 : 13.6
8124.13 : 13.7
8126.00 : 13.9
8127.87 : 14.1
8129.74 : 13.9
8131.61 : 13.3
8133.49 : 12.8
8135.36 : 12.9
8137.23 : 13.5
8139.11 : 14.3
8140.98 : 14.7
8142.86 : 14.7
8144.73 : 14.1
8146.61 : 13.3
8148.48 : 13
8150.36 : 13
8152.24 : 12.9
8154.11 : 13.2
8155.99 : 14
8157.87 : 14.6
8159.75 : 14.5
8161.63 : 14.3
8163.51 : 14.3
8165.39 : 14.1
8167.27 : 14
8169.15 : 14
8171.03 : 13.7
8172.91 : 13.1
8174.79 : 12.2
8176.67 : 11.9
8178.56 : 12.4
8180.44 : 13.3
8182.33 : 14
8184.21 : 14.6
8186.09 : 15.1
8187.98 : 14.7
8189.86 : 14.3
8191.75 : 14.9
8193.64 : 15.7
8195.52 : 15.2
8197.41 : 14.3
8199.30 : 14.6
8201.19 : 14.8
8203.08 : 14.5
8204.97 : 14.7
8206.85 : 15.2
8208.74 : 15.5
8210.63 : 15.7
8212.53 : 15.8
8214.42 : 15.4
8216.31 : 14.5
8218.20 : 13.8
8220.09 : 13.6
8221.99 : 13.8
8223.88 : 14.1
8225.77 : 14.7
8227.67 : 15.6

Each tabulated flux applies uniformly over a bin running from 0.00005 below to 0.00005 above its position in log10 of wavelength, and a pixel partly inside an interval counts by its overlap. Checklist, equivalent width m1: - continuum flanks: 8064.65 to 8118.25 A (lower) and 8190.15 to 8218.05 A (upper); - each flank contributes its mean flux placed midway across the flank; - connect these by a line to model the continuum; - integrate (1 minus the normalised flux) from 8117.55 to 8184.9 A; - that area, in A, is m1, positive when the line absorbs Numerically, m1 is 4.3 A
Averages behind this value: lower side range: 14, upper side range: 15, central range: 13.6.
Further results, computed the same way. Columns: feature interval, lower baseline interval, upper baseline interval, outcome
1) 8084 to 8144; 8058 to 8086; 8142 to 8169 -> -1.64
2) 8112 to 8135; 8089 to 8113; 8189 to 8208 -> 1.31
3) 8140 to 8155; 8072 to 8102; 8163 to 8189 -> 0.23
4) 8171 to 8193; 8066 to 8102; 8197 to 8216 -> 1.69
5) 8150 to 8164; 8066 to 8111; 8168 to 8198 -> 0.10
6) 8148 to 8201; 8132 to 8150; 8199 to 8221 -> 1.11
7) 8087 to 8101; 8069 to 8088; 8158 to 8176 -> -1.54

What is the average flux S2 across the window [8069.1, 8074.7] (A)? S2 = 13.7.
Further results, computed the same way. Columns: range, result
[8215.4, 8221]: 14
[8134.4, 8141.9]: 13.9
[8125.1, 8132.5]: 13.8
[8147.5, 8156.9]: 13.2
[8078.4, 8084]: 13.2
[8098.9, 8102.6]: 13.7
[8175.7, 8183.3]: 12.9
